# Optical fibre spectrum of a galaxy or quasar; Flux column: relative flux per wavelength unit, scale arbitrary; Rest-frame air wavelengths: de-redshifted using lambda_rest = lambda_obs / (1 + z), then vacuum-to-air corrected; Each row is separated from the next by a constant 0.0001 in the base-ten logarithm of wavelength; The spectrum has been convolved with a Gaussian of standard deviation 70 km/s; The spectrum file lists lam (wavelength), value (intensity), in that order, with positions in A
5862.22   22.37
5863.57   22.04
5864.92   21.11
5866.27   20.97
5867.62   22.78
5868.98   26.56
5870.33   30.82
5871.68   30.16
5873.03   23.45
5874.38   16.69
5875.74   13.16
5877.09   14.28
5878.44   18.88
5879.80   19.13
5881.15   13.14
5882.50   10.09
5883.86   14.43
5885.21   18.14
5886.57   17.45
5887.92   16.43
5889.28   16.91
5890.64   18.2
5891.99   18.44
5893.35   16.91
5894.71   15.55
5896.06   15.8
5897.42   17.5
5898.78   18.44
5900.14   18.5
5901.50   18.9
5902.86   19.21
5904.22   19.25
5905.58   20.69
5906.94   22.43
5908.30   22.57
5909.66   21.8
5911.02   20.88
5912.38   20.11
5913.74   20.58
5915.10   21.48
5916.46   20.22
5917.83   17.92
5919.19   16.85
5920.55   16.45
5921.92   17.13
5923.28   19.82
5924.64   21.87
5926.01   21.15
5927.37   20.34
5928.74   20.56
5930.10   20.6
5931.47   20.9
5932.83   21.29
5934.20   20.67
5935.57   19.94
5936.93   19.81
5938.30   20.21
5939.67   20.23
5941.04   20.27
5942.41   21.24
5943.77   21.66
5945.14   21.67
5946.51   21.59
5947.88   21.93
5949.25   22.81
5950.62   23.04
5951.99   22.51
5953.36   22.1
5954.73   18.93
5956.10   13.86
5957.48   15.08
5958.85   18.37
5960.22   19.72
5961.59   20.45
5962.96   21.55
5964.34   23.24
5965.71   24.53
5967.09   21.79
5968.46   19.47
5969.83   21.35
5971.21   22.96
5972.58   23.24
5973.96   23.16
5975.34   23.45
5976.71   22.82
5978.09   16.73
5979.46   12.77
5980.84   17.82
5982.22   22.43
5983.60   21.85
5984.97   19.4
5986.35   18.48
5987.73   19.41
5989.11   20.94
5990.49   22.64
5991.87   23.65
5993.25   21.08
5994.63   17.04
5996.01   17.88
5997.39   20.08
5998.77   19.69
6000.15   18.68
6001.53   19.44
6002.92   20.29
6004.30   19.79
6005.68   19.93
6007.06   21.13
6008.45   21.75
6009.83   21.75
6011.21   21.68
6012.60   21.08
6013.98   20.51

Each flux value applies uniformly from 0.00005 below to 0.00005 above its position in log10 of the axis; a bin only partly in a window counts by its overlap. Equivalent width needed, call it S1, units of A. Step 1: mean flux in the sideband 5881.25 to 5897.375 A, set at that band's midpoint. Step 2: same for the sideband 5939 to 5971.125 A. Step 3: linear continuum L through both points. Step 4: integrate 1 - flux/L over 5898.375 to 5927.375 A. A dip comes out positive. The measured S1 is -3.3 A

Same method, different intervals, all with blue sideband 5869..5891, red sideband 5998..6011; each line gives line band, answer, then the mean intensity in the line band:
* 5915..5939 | -0.8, 19.8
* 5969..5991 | -0.7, 20.6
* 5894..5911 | -0.4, 19.3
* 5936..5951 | -1.4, 21.3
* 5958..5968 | -0.8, 21.2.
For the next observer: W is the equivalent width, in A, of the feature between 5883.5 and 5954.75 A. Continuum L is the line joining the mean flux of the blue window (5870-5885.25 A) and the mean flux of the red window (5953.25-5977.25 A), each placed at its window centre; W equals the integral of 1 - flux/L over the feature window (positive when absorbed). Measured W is -0.8 A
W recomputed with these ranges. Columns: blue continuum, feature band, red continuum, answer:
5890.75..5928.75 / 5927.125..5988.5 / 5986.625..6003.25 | -2.76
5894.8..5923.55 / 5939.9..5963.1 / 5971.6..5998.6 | -0.63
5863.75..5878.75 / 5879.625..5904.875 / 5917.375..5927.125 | 4.44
